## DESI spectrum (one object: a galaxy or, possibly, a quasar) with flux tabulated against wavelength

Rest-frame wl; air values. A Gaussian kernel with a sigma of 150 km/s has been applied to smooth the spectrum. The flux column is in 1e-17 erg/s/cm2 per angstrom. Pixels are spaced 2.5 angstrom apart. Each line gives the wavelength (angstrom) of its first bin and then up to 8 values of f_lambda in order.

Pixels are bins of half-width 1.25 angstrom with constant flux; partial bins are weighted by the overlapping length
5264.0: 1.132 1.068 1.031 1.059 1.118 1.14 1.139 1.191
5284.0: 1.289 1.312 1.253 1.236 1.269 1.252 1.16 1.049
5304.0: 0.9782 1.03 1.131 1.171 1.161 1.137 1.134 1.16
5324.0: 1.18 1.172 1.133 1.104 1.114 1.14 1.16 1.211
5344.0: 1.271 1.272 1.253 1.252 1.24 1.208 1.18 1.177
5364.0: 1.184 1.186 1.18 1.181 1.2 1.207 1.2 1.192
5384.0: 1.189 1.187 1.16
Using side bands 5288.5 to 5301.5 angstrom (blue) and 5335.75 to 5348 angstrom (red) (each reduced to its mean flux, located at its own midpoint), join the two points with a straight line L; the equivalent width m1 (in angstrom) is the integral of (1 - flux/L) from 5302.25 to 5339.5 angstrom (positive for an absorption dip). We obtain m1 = 2.7 angstrom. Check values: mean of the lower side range 1.22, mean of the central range 1.13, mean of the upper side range 1.21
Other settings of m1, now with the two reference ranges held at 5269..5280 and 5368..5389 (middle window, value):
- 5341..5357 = -1.1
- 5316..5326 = -0.1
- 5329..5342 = 0.2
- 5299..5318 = 0.6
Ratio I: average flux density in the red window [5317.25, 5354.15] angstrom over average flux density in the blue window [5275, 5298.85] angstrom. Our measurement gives 0.97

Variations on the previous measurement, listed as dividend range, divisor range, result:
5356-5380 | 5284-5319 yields 1.02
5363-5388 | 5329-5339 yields 1.06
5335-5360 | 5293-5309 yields 1.09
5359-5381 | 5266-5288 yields 1.03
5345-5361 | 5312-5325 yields 1.07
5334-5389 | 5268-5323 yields 1.04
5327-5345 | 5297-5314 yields 1.06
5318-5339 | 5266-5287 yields 1.00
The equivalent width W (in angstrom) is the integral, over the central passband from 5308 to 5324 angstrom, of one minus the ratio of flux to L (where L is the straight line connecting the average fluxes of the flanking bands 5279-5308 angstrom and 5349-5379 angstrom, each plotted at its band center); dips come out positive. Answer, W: 0.5 angstrom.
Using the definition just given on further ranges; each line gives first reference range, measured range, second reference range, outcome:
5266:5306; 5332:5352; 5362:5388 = -0.43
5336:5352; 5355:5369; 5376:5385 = 0.27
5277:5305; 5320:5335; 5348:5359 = 0.88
